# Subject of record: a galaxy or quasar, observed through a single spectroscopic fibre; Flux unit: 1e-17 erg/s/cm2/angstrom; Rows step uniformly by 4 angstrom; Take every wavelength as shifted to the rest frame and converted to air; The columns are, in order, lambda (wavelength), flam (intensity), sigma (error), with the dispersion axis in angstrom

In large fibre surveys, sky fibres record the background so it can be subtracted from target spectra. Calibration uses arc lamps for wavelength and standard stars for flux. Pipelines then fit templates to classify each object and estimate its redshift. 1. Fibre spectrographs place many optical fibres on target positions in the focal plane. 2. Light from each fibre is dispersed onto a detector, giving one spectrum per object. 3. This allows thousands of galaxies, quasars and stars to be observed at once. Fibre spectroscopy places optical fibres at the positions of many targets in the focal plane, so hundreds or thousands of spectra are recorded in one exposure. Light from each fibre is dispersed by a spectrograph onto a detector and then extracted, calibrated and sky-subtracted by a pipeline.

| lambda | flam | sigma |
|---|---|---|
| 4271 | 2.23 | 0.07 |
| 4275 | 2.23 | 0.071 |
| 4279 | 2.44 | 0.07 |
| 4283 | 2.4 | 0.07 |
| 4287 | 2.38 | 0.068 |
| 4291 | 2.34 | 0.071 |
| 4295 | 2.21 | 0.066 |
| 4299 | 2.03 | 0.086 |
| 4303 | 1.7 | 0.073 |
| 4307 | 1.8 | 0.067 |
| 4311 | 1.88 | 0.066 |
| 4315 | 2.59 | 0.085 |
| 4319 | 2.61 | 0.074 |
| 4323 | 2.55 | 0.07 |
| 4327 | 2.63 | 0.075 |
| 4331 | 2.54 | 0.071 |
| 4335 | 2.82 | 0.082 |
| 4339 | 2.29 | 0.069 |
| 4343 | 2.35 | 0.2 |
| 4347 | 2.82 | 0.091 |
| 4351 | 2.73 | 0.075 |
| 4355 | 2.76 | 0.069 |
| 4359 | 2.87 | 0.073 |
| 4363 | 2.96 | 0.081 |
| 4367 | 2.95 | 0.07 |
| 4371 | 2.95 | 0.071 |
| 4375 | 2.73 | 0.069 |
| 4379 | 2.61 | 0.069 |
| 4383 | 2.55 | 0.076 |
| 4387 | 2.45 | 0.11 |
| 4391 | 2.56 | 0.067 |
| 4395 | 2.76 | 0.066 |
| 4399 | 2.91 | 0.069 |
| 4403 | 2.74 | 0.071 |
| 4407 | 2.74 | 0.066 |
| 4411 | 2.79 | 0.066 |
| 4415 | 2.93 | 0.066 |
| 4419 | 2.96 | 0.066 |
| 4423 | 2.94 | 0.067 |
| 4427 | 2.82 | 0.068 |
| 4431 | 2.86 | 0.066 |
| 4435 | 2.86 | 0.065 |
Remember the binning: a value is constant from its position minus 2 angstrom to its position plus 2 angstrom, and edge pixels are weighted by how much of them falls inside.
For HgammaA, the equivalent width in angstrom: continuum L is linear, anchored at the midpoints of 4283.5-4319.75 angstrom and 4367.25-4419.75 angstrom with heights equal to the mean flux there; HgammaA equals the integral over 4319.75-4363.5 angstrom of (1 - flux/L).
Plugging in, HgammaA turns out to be -4.3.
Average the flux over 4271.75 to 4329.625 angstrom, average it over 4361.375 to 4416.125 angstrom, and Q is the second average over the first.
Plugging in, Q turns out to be 1.21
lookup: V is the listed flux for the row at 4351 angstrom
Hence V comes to 2.73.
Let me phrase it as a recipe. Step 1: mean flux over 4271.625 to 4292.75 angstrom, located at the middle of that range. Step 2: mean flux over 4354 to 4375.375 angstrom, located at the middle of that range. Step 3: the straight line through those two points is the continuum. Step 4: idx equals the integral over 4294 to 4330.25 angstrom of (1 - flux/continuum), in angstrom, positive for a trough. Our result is 4.51 angstrom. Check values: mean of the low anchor 2.35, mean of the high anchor 2.89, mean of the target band 2.23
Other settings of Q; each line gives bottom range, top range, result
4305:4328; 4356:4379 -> 1.23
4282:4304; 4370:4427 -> 1.26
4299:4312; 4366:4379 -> 1.55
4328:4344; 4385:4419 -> 1.09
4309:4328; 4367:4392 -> 1.09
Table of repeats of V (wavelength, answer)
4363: 2.96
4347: 2.82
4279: 2.44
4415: 2.93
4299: 2.03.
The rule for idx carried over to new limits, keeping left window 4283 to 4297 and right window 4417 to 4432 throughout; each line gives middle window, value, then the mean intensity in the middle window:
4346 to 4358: -0.87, 2.77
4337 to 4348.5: 0.35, 2.47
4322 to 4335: -0.66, 2.61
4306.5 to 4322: 0.94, 2.28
